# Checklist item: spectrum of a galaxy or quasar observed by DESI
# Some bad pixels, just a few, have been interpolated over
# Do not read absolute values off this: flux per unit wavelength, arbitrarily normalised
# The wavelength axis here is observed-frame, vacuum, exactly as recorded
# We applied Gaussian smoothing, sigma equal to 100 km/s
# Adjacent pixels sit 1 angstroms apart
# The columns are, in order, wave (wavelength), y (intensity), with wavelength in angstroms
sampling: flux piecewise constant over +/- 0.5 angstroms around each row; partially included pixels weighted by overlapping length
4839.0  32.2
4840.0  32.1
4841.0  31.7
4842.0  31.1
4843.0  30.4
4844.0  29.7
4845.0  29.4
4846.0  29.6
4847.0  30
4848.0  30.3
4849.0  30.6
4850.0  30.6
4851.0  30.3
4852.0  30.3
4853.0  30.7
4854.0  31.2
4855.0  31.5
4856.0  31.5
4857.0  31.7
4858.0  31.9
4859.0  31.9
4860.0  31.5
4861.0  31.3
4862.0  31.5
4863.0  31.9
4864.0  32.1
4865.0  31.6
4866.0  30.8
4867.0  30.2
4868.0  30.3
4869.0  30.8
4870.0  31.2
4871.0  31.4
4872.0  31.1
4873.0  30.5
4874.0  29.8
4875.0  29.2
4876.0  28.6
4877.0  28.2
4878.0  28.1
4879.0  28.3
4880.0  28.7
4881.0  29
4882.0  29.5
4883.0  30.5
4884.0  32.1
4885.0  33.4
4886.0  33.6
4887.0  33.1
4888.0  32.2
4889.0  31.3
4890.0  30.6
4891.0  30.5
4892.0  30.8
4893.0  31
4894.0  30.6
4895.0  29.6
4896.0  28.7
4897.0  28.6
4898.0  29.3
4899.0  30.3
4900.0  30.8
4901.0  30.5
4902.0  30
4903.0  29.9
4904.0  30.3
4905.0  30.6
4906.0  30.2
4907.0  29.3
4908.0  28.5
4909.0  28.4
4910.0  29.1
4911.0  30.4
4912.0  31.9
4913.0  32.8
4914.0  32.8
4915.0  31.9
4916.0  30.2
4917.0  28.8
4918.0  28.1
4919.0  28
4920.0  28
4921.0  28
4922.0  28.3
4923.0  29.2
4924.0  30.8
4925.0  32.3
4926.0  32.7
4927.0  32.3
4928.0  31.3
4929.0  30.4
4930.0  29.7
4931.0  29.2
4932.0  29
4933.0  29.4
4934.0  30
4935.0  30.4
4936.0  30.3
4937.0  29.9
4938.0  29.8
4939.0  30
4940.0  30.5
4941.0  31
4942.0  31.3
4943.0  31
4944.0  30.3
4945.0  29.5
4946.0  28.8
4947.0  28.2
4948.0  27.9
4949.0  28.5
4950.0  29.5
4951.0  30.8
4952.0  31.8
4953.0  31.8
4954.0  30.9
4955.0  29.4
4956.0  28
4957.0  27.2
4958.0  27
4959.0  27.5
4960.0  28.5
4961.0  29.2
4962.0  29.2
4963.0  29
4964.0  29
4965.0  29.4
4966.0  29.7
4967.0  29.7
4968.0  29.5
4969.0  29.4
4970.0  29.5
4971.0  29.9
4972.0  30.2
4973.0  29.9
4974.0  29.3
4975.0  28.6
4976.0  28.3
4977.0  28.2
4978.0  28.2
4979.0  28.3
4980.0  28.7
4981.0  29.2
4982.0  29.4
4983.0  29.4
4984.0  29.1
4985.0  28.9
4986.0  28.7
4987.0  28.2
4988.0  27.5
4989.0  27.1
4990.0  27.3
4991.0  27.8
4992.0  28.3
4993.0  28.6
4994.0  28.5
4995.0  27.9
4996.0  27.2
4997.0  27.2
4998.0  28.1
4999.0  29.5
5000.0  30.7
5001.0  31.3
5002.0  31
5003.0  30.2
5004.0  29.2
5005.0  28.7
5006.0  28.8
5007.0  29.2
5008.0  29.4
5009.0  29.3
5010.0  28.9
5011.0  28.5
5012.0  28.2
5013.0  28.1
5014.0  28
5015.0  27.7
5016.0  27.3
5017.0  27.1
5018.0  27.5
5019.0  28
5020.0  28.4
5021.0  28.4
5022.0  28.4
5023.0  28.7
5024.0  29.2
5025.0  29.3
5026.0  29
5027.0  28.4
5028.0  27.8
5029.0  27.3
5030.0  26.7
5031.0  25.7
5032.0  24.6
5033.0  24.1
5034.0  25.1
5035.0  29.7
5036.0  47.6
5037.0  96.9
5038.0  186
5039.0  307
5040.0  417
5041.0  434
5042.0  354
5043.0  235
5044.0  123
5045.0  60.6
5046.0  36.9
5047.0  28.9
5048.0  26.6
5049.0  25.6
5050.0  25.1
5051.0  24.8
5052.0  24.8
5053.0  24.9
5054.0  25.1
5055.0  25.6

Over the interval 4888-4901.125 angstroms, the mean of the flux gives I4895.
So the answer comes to 30.3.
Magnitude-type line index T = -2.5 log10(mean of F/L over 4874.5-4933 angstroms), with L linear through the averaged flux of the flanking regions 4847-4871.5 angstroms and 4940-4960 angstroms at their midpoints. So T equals 0.01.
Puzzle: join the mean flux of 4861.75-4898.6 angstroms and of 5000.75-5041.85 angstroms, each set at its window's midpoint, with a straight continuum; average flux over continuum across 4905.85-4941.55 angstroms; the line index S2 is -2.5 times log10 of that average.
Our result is 0.32 mag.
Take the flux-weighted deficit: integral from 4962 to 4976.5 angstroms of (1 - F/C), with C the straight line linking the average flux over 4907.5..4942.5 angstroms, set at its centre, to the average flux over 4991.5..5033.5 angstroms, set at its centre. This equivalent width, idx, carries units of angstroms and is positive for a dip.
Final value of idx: -0.1 angstroms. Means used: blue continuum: 30.1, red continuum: 28.3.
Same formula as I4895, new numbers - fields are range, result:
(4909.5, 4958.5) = 30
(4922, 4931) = 30.8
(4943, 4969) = 29.2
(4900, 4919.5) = 30.1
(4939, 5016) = 29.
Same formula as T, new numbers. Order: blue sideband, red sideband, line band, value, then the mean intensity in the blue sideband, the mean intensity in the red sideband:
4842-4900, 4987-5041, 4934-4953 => 0.31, 30.6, 48.9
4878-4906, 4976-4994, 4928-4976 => -0.02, 30.5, 28.4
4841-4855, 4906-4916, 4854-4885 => -0.01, 30.4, 30.5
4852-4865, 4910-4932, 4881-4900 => 0.00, 31.5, 30.3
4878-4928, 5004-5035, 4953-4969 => 0.00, 30.3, 27.9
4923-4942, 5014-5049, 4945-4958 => 0.36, 30.5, 84.5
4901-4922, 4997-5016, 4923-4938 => -0.03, 29.8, 29.1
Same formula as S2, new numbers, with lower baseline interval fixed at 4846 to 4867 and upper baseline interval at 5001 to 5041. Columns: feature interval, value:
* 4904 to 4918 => 0.28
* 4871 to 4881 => 0.16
